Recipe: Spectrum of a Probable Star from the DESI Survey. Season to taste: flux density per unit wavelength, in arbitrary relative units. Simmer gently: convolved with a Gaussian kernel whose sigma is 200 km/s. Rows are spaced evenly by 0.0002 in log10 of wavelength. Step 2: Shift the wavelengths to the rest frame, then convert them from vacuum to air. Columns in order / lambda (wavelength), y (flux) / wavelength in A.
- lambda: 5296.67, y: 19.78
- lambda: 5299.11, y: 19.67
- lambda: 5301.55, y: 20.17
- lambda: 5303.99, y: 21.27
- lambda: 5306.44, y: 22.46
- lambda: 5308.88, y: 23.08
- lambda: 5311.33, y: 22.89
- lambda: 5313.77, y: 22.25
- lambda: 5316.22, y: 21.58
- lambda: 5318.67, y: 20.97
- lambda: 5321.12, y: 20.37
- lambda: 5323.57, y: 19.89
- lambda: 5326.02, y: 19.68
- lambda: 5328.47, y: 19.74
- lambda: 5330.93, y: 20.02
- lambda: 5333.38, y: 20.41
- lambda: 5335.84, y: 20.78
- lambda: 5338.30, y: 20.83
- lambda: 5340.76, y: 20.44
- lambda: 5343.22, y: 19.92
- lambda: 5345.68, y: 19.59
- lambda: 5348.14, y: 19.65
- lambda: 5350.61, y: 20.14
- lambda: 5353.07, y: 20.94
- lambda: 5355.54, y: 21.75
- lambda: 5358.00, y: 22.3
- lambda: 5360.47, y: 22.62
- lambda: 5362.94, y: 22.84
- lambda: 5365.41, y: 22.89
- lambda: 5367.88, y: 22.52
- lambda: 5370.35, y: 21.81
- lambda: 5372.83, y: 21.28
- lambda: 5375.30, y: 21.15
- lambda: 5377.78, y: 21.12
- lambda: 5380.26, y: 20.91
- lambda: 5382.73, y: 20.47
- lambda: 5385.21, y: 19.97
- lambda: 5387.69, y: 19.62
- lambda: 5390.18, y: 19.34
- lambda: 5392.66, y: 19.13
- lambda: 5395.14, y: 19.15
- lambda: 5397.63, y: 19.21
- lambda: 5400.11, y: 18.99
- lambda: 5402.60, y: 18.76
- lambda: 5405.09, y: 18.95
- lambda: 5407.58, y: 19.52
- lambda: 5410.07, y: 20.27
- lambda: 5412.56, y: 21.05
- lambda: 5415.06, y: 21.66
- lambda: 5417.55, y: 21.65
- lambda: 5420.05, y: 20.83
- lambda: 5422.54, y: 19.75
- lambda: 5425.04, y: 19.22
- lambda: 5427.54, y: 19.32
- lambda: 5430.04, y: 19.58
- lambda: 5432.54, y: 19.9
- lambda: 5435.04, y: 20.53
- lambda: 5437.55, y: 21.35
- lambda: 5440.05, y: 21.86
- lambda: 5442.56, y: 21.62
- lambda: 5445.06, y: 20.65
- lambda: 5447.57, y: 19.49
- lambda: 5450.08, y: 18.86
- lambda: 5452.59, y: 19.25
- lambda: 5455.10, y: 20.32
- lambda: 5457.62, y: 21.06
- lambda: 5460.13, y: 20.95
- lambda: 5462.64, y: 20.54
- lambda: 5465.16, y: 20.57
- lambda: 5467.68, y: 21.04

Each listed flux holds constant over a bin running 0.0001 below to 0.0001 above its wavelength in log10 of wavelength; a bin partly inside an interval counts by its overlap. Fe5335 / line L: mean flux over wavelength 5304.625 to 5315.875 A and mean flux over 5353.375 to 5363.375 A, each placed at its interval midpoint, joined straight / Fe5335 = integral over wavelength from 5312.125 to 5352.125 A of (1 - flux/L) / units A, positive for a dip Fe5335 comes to 3.5 A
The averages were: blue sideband 22.5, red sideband 22.2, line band 20.4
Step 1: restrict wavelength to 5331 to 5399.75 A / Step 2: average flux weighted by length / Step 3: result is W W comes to 20.7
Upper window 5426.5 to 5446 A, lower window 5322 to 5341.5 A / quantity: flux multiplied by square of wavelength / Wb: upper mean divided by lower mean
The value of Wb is 1.06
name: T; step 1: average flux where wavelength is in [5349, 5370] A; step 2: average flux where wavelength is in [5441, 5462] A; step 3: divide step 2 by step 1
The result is 0.93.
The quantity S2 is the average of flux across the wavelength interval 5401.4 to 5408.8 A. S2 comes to 19.1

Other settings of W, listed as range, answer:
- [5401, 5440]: 20.2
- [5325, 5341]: 20.3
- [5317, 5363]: 20.6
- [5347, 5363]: 21.4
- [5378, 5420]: 20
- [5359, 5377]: 22.1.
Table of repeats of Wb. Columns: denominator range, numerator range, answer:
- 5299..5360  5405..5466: 1.02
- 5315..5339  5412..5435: 1.03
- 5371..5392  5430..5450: 1.03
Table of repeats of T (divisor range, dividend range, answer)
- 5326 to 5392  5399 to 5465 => 0.97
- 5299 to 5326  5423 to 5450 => 0.95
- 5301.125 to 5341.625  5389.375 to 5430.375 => 0.94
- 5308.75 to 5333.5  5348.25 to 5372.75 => 1.04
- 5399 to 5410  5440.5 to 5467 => 1.06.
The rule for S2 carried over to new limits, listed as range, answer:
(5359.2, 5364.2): 22.7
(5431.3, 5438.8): 20.6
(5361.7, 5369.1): 22.8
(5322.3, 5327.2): 19.8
